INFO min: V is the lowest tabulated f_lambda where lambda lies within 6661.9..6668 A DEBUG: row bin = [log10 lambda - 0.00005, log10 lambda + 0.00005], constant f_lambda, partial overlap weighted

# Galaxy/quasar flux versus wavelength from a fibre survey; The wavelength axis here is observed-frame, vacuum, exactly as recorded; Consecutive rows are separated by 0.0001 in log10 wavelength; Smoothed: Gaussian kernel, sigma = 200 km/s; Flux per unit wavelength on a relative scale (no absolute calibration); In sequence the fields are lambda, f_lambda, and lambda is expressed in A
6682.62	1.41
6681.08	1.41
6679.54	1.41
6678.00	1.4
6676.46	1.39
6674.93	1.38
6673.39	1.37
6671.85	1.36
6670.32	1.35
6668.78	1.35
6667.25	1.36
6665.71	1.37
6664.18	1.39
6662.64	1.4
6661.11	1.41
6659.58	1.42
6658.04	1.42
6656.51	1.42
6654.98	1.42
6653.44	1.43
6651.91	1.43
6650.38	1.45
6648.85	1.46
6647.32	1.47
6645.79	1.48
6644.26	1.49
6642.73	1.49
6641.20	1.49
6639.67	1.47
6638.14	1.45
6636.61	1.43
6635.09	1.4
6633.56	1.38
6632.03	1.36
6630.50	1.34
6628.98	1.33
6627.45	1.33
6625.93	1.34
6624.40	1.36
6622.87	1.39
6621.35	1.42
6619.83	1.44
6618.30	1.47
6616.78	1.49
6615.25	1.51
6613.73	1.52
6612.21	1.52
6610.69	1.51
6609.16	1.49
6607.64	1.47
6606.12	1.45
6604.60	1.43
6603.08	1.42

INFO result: 1.36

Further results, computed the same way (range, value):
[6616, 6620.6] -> 1.44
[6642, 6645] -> 1.49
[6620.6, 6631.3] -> 1.33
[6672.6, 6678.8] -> 1.37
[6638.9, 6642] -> 1.47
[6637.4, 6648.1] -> 1.45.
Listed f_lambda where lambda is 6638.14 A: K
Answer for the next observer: 1.45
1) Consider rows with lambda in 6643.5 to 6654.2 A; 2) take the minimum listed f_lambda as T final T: 1.43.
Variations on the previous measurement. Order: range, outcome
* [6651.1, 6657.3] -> 1.42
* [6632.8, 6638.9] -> 1.38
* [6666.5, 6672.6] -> 1.35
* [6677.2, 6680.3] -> 1.4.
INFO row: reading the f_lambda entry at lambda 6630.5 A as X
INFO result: 1.34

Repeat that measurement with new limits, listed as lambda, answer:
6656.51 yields 1.42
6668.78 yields 1.35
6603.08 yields 1.42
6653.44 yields 1.43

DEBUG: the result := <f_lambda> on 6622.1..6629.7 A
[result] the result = 1.35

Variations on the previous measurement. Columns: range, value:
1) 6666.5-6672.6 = 1.36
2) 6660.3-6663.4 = 1.41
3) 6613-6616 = 1.52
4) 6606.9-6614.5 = 1.5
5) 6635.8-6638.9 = 1.44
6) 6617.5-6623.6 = 1.43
